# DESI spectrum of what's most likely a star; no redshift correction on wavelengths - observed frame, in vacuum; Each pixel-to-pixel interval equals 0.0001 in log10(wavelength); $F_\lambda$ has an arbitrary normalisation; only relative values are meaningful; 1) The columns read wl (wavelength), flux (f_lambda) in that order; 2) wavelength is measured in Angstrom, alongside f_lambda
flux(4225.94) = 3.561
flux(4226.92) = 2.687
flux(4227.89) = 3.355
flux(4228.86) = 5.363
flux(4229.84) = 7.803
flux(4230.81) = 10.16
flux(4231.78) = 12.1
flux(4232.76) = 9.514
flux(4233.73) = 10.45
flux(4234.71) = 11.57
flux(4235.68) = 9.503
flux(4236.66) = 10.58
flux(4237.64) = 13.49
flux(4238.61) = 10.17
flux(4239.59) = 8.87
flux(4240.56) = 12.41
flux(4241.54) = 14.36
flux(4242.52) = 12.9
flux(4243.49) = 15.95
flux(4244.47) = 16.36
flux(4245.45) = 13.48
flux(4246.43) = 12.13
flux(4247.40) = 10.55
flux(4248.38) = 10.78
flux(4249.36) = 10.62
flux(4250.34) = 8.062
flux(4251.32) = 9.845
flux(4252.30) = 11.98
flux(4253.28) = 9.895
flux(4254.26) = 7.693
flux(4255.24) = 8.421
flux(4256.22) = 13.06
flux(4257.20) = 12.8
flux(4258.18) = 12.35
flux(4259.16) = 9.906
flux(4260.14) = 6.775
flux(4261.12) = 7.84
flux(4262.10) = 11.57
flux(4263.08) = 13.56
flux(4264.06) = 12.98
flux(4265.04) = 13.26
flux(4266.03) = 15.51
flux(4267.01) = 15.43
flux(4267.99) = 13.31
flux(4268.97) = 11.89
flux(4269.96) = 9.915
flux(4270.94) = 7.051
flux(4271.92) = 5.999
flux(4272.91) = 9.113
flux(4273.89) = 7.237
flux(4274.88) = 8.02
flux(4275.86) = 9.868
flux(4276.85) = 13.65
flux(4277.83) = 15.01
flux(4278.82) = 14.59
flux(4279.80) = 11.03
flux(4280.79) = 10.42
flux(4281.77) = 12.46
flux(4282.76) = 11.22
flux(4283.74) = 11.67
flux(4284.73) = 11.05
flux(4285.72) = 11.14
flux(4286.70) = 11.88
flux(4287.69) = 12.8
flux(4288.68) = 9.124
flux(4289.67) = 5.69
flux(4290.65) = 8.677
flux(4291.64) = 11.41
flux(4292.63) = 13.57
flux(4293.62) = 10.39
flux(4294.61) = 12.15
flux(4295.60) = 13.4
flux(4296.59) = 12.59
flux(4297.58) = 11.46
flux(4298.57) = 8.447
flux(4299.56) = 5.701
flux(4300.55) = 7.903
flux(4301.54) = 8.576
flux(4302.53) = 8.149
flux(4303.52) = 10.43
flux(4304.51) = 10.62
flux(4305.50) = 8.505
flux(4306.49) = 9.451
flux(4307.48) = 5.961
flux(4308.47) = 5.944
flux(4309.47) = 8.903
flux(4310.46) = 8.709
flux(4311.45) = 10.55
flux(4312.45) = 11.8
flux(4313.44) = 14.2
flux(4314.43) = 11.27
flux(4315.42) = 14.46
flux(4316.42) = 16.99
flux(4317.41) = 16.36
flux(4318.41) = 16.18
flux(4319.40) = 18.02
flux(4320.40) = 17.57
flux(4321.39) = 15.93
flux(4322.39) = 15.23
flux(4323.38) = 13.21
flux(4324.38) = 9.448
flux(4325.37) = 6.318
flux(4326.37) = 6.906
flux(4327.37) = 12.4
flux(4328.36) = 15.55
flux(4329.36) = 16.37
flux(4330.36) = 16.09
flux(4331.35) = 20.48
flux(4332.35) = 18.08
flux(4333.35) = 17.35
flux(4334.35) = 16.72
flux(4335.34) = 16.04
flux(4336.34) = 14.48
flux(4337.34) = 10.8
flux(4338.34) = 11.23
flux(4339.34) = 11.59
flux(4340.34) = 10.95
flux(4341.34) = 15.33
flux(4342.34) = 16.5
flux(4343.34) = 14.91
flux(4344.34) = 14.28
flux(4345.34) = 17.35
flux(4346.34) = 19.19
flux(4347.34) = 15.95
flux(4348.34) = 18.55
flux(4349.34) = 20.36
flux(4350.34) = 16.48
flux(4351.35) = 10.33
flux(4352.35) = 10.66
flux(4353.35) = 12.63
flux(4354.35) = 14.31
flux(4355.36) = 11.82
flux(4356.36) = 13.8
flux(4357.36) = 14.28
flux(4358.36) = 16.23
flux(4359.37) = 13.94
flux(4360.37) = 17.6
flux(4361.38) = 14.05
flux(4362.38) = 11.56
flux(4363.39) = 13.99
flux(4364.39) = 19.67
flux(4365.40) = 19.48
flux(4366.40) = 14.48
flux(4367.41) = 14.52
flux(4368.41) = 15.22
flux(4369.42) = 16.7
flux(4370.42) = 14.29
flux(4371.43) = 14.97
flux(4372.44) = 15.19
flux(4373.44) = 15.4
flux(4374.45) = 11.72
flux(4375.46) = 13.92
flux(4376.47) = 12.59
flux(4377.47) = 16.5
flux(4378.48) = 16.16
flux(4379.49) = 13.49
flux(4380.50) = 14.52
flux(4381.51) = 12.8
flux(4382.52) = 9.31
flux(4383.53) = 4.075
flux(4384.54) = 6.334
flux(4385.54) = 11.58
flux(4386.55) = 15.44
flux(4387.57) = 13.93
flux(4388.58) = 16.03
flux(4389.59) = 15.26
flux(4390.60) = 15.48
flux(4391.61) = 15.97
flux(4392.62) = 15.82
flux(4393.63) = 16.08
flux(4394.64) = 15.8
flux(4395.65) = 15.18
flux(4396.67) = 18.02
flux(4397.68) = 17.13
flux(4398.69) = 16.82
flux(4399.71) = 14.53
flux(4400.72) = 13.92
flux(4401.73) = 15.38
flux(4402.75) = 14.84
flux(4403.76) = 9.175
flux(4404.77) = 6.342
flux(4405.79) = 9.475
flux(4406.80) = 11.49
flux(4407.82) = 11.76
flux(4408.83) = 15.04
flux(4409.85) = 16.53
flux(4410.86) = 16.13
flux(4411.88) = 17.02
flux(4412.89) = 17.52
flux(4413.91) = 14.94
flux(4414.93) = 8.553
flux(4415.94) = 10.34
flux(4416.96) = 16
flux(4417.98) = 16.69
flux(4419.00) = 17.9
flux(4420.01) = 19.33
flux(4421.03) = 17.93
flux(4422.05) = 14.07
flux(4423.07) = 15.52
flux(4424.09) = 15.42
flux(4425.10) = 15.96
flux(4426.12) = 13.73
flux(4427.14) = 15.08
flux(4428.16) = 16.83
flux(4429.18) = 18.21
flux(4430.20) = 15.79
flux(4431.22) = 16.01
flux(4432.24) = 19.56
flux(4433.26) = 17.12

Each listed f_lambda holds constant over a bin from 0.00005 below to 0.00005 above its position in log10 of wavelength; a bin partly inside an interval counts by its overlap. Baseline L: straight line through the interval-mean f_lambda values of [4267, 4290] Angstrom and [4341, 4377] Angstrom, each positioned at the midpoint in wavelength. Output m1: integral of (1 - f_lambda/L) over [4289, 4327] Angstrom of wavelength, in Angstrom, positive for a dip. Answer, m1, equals 4.0 Angstrom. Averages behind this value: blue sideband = 10.8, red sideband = 15.1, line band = 11.1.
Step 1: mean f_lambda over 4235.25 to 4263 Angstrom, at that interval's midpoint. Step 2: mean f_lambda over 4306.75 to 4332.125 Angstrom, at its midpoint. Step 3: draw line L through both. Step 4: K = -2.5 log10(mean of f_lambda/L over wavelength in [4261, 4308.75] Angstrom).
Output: 0.141 mag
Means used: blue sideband 11.2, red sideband 13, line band 10.6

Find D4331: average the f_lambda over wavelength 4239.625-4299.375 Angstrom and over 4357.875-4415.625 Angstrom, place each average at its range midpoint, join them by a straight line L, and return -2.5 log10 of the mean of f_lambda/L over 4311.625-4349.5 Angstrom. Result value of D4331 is -0.16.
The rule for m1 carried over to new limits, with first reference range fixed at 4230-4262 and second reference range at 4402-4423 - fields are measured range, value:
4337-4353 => -2.2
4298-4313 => 4.3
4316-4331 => -2.1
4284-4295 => 1.0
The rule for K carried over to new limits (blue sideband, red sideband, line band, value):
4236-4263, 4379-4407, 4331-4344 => -0.18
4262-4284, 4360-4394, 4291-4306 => 0.19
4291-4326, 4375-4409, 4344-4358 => -0.20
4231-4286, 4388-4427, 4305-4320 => 0.06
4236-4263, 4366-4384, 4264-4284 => 0.03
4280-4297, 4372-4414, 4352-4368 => -0.12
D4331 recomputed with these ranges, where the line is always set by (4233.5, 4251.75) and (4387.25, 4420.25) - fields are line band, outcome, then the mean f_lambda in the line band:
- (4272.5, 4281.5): 0.120 mag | 11.1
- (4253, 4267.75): 0.054 mag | 11.5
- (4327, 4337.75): -0.193 mag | 15.9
